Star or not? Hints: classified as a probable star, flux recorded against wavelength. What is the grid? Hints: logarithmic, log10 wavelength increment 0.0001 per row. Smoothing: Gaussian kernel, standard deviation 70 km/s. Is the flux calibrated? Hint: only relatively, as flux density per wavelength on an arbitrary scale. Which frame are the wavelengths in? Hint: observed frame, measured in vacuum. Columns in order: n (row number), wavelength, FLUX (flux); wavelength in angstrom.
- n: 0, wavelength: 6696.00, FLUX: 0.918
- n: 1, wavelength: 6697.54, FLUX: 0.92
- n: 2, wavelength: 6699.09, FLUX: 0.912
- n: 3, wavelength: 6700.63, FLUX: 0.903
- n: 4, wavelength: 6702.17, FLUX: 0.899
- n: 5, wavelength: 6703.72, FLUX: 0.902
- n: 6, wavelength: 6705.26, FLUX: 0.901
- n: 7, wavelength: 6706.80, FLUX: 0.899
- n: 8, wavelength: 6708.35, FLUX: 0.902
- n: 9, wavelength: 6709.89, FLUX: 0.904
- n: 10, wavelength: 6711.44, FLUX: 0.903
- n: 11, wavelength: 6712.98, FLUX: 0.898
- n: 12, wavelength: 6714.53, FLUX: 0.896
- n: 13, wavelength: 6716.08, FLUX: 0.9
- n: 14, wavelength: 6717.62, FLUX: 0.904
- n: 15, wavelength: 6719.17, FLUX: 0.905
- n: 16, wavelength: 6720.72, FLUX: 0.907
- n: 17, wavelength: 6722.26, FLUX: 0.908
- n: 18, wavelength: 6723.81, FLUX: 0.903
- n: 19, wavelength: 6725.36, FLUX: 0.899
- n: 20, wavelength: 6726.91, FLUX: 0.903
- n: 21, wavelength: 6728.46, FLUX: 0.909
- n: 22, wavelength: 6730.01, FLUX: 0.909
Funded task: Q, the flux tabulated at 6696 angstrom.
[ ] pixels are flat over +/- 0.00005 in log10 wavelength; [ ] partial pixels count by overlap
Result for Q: 0.918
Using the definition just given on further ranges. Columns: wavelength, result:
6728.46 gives 0.909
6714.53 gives 0.896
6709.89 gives 0.904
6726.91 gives 0.903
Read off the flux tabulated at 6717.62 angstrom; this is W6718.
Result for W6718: 0.904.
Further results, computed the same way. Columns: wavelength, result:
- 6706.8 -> 0.899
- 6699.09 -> 0.912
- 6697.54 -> 0.92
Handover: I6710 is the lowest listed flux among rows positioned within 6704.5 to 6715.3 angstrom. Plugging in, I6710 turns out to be 0.896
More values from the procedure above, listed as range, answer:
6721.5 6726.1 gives 0.899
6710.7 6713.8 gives 0.898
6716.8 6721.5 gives 0.904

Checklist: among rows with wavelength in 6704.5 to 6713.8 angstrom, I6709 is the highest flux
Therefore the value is 0.904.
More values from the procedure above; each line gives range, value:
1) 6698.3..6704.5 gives 0.912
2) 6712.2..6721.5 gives 0.907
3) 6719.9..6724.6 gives 0.908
